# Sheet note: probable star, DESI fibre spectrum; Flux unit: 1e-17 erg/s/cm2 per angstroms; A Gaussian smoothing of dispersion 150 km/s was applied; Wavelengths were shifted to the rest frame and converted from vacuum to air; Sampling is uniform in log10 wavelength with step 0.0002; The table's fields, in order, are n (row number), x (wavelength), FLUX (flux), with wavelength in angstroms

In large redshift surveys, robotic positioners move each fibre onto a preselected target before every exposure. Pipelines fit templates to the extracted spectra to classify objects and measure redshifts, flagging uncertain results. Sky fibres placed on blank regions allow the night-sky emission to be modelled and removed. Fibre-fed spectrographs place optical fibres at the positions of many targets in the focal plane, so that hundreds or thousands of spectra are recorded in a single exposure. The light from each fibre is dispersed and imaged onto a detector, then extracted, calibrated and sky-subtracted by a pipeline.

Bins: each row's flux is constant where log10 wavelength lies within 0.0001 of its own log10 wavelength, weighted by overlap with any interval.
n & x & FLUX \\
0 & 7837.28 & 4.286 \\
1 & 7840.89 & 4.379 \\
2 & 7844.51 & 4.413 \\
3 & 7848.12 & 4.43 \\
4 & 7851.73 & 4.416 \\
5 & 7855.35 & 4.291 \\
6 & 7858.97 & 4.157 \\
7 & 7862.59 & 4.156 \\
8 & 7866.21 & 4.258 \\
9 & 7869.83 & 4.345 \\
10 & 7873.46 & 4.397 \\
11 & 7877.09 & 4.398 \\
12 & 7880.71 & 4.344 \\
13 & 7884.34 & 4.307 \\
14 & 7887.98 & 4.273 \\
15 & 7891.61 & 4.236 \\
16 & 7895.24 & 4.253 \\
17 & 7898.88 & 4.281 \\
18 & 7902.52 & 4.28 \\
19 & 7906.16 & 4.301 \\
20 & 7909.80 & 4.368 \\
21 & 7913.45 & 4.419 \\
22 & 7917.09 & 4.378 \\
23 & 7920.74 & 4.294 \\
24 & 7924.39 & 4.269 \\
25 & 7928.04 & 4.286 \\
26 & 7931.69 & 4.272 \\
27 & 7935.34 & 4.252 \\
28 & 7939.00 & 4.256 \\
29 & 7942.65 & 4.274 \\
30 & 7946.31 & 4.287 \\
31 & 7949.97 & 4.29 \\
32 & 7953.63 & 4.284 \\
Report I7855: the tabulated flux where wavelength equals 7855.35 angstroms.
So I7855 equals 4.291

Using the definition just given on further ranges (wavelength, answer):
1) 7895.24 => 4.253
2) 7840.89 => 4.379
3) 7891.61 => 4.236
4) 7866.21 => 4.258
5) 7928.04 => 4.286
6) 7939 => 4.256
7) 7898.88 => 4.281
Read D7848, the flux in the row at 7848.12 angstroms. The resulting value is 4.43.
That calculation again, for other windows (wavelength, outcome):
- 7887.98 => 4.273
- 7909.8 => 4.368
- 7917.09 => 4.378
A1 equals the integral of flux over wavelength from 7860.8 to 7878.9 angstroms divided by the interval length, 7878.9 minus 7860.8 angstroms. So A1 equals 4.31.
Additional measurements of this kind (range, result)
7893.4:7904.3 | 4.27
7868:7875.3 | 4.37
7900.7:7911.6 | 4.32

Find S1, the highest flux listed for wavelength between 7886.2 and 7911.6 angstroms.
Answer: 4.368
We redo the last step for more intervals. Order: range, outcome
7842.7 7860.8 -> 4.43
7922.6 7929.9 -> 4.286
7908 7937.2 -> 4.419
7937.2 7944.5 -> 4.274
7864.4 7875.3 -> 4.397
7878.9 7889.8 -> 4.344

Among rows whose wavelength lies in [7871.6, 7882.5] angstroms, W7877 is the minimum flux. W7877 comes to 4.344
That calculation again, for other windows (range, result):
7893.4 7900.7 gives 4.253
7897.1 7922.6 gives 4.28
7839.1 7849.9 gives 4.379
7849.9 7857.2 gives 4.291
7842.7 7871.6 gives 4.156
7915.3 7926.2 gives 4.269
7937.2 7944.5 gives 4.256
